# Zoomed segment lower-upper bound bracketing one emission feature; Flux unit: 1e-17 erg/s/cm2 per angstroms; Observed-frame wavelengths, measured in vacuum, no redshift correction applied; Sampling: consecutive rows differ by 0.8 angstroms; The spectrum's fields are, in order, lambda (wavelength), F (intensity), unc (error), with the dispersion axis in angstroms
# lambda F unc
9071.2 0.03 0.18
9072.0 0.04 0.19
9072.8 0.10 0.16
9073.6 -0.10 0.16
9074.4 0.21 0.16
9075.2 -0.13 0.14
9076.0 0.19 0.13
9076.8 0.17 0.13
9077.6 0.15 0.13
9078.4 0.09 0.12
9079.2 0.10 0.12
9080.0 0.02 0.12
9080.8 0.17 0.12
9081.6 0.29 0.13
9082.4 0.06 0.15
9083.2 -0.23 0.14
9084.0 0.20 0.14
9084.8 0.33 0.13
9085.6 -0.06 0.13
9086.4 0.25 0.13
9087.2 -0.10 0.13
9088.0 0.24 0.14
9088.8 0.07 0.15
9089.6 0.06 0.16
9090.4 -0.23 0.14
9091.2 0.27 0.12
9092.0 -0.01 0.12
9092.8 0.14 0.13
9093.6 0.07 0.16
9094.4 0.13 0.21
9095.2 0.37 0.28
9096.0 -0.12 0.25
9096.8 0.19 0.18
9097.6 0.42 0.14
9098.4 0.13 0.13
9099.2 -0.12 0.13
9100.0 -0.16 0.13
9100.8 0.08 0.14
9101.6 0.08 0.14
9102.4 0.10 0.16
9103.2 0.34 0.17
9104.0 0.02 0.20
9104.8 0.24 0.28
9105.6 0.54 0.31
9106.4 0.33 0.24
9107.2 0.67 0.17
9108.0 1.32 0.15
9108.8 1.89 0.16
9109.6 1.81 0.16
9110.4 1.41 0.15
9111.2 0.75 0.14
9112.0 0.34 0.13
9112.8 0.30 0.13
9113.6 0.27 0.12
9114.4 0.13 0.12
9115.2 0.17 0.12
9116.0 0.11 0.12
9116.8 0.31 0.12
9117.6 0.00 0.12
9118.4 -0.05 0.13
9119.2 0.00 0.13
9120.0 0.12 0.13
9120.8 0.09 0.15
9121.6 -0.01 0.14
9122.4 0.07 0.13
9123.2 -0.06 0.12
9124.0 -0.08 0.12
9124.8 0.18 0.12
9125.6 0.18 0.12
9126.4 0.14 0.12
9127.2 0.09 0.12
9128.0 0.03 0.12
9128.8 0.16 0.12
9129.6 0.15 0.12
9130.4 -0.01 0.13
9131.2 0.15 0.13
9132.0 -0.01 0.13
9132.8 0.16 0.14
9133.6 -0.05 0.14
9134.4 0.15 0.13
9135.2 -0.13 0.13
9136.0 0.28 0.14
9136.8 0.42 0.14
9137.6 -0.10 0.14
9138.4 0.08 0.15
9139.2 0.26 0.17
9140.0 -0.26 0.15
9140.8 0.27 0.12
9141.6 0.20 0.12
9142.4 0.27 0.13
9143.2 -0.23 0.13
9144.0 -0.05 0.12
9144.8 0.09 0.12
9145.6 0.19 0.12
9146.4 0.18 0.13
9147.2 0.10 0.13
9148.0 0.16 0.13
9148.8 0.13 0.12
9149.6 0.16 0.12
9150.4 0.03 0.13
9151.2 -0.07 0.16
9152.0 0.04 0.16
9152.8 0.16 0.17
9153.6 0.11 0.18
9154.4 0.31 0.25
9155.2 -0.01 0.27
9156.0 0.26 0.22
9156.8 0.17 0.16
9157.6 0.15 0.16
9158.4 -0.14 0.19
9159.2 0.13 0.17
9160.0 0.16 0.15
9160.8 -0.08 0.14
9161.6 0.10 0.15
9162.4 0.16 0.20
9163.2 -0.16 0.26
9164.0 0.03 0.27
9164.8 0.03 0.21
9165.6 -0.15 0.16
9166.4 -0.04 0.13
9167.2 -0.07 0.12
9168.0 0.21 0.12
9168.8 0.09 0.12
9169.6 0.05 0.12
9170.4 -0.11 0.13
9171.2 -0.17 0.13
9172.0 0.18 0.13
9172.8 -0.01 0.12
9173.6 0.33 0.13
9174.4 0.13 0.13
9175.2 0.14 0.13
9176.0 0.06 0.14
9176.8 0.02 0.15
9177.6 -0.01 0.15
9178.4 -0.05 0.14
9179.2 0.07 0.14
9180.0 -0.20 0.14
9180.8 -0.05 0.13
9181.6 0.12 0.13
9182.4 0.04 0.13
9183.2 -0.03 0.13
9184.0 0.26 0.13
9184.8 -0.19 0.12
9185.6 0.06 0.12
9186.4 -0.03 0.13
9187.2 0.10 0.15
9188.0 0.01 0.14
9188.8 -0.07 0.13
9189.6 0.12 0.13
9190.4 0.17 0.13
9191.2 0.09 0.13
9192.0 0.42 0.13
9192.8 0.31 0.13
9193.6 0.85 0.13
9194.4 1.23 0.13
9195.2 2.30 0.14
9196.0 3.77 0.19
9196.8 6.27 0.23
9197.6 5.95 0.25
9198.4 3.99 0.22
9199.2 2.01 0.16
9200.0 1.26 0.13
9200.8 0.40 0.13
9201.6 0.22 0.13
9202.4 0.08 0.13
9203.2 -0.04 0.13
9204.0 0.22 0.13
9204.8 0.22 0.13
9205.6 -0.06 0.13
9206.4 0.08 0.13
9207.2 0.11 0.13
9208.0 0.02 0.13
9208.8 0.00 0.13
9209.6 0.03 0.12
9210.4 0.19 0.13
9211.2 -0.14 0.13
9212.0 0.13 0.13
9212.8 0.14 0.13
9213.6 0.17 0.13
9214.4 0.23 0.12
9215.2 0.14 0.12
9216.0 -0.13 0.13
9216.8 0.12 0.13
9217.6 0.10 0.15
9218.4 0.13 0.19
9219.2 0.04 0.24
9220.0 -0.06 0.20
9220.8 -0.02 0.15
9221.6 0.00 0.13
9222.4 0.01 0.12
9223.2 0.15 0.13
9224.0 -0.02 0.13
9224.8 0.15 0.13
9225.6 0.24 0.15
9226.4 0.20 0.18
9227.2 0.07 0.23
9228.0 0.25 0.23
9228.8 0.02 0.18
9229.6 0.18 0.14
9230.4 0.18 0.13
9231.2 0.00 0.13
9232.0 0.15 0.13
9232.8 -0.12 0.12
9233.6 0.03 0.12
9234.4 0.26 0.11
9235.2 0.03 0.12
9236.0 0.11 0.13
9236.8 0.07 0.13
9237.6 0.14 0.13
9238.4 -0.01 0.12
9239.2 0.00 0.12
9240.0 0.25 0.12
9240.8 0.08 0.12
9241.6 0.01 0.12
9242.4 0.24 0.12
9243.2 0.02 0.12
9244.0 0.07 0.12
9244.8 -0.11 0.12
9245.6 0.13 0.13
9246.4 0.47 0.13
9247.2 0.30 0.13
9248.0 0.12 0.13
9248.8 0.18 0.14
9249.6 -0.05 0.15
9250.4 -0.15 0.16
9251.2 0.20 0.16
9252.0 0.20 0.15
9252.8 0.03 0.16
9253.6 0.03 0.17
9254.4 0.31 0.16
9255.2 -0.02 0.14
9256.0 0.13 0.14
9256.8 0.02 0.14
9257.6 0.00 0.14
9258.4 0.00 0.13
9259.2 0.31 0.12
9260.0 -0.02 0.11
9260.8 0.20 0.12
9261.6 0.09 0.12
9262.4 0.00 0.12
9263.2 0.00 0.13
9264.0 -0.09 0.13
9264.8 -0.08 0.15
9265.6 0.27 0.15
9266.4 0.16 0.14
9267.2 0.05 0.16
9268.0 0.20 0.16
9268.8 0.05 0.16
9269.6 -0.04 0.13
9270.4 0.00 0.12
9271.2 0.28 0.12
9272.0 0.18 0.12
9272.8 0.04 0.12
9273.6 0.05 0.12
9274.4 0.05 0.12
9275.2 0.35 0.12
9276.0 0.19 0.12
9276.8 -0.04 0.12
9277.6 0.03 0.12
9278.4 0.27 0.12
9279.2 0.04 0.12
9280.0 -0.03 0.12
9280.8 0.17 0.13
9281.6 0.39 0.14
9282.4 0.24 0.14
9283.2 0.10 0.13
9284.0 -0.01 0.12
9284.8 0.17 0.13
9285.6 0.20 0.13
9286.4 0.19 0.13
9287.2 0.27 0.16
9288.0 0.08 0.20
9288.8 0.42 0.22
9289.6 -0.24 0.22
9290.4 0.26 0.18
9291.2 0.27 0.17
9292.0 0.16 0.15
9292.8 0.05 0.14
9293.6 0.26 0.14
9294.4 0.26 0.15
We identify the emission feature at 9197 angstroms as [O III]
